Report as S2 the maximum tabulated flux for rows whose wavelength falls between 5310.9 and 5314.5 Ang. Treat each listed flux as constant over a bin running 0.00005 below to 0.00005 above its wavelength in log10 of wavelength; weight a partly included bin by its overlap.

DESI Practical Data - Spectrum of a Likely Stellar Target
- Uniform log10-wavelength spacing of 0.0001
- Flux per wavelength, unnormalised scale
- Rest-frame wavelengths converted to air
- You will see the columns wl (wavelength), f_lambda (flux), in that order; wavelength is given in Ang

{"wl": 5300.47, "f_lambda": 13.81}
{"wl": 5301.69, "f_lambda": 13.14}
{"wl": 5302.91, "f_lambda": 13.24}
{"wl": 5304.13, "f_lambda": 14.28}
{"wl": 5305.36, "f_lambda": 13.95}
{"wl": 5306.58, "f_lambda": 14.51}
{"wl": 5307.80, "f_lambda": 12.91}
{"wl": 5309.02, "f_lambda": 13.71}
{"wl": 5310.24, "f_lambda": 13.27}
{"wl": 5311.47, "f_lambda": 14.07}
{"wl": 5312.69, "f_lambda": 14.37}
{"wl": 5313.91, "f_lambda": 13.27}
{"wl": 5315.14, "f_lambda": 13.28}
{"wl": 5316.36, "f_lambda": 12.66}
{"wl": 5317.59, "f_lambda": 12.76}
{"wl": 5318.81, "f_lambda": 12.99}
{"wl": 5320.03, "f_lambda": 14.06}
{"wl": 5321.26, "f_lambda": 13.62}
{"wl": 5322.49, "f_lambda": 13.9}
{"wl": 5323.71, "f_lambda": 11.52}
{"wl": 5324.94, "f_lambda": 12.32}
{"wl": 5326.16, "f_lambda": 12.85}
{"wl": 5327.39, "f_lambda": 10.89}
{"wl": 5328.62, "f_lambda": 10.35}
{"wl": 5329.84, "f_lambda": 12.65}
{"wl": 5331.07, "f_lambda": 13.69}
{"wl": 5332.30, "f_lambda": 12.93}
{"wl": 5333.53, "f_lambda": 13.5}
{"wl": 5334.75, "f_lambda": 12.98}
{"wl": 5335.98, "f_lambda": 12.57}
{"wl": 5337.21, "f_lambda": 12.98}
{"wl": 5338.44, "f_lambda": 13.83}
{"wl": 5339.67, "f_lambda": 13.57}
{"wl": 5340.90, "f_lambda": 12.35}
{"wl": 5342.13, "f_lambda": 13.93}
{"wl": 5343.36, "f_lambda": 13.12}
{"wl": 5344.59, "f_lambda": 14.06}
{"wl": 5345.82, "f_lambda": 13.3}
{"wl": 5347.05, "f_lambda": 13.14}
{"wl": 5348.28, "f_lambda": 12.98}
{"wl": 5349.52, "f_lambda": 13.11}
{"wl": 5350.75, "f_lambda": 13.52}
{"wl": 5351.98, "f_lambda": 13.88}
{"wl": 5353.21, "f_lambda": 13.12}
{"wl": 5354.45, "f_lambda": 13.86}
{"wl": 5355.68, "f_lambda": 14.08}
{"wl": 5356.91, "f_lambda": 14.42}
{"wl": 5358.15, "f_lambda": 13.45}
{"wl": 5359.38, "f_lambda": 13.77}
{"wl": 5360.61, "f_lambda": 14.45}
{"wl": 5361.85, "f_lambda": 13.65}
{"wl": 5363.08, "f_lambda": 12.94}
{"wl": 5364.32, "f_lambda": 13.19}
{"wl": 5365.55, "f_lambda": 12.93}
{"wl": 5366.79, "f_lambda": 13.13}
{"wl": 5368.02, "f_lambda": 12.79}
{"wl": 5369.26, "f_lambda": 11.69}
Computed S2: 14.37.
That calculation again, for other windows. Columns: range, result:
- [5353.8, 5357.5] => 14.42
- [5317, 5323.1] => 14.06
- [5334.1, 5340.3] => 13.83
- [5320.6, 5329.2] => 13.9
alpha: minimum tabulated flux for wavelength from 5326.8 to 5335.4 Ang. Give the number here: 10.35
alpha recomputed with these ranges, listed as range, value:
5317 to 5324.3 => 11.52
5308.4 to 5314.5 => 13.27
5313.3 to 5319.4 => 12.66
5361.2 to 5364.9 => 12.94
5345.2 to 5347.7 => 13.14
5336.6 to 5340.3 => 12.98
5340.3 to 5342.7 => 12.35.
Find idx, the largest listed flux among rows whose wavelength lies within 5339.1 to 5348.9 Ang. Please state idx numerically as 14.06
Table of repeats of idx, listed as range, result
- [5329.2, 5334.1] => 13.69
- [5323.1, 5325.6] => 12.32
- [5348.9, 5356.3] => 14.08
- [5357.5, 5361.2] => 14.45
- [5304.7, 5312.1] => 14.51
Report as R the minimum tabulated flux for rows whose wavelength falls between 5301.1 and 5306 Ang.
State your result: 13.14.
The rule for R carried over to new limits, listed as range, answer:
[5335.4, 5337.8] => 12.57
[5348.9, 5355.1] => 13.11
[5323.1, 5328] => 10.89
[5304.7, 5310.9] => 12.91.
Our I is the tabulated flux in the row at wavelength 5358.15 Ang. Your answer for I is 13.45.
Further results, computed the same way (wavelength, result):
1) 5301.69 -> 13.14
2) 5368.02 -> 12.79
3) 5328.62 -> 10.35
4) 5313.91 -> 13.27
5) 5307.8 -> 12.91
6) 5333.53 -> 13.5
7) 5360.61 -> 14.45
